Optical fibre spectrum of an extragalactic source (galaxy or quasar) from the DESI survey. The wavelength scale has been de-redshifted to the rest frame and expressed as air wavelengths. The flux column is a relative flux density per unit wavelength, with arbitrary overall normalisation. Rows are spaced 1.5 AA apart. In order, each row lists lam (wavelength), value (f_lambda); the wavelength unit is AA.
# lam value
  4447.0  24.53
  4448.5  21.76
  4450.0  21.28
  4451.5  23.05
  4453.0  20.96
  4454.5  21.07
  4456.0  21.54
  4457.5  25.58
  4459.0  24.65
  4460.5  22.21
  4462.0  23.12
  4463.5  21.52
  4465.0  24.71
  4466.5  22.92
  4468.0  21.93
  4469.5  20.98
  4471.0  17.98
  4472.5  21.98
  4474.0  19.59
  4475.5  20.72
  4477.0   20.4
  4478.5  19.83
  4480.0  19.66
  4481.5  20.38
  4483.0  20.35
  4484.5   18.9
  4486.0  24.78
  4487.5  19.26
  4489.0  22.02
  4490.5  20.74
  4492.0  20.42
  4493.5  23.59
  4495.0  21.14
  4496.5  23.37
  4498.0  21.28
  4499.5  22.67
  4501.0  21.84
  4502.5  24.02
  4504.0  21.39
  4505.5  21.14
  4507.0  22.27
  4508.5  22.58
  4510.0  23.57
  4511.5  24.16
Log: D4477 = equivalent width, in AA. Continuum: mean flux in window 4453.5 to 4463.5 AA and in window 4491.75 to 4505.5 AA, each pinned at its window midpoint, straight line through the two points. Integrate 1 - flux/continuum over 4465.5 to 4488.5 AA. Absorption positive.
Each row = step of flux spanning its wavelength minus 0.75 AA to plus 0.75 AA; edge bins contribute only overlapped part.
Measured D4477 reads 1.9 AA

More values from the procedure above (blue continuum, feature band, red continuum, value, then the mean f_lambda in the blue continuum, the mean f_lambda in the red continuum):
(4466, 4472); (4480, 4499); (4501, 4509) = 0.3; 20.9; 22.2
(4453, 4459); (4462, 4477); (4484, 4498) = 0.6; 22.7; 21.6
